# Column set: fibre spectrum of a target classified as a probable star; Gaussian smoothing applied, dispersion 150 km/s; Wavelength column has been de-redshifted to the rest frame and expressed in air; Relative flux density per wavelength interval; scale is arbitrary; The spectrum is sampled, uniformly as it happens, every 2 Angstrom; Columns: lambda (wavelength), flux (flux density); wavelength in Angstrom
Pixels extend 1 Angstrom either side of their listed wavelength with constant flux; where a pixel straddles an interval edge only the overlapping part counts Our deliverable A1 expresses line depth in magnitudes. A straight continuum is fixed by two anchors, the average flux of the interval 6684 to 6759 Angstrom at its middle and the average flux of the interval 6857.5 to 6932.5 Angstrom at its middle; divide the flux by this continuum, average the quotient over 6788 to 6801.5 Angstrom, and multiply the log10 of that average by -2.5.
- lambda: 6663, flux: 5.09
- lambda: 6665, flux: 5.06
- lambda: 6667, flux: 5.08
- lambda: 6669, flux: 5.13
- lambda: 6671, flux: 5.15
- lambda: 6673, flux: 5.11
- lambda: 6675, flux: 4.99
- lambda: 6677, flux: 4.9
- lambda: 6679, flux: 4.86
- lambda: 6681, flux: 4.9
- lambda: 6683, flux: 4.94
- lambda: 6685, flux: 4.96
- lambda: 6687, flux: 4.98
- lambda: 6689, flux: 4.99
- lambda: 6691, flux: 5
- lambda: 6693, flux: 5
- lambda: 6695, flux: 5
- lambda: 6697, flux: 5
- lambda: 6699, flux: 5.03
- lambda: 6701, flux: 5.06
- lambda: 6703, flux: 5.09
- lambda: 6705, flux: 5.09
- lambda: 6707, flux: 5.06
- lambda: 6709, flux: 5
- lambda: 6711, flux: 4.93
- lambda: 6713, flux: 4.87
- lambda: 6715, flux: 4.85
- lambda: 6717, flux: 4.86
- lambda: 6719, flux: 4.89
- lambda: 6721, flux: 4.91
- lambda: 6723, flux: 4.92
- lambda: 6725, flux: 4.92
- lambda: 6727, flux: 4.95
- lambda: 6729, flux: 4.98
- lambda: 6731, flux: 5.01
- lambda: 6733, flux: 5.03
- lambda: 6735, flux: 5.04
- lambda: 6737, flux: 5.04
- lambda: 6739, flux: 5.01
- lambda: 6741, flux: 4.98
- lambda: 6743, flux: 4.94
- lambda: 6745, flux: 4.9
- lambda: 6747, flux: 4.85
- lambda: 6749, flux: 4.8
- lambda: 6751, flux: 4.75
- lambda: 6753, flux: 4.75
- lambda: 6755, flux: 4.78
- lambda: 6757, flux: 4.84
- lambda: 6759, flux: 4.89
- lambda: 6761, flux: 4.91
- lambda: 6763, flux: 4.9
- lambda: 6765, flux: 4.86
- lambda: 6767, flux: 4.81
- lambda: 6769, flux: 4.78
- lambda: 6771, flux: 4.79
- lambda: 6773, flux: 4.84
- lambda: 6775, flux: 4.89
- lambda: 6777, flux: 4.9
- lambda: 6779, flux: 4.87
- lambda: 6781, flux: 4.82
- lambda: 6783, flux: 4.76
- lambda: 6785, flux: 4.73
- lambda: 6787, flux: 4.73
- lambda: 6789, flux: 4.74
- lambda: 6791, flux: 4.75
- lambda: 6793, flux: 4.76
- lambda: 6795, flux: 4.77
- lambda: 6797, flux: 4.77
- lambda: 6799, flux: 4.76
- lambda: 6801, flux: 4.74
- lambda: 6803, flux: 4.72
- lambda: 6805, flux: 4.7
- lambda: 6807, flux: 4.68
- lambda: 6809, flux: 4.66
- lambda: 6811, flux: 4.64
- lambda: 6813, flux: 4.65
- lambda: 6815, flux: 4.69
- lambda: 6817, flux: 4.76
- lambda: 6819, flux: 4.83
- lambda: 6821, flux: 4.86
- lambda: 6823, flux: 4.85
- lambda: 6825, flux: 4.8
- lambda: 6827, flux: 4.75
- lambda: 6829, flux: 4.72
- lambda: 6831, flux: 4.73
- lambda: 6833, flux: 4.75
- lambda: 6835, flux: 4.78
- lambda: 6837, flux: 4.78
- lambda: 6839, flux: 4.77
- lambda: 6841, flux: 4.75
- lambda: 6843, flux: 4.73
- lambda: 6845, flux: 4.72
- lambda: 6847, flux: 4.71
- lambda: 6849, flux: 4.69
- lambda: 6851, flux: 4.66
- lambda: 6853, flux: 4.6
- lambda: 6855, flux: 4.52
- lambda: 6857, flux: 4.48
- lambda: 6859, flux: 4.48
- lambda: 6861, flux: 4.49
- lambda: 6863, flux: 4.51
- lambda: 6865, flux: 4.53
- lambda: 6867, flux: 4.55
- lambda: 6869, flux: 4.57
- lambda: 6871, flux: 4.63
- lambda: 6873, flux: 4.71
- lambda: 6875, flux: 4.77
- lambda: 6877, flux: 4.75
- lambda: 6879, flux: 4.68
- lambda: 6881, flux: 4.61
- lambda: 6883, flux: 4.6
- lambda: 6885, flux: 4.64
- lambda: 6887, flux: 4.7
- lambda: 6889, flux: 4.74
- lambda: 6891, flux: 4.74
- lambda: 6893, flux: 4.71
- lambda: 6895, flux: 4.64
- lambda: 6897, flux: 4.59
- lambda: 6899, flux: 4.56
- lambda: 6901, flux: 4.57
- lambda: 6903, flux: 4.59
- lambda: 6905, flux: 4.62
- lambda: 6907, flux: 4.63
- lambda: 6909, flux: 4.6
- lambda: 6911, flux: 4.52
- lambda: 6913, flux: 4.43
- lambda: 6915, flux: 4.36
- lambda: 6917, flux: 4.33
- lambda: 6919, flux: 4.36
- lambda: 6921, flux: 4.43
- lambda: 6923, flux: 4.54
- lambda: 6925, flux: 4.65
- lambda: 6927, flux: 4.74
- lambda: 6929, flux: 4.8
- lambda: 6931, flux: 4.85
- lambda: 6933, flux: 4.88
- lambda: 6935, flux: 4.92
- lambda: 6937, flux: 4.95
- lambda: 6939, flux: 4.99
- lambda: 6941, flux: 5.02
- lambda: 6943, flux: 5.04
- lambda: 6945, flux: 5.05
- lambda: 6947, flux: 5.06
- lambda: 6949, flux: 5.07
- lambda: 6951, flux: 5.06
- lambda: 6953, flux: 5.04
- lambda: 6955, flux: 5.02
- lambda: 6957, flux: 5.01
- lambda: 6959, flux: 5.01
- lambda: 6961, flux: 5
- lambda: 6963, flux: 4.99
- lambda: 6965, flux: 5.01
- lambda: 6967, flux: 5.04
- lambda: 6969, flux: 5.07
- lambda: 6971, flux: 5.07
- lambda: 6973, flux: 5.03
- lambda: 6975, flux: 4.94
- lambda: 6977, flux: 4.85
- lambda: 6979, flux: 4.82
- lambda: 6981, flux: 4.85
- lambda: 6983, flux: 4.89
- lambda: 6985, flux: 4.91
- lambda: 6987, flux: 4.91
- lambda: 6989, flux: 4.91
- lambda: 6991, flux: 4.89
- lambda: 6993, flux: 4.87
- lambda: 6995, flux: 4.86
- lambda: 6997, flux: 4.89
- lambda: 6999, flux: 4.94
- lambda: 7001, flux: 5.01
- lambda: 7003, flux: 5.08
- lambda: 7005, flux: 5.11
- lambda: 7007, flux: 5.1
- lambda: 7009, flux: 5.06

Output 0.01 mag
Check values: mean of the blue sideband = 4.95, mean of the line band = 4.76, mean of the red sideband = 4.6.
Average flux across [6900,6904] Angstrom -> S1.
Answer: 4.58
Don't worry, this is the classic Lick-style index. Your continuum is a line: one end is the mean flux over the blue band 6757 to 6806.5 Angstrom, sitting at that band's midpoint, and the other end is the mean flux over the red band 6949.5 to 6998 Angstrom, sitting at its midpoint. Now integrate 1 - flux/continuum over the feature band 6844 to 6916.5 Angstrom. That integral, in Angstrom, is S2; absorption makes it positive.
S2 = 4.1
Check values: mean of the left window 4.8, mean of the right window 4.96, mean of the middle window 4.61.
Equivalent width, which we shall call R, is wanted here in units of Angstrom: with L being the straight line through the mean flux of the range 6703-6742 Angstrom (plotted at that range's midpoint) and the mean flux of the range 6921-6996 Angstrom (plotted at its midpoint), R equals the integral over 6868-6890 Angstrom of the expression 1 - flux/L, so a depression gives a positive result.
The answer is 1.2 Angstrom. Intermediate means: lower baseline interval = 4.97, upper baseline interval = 4.93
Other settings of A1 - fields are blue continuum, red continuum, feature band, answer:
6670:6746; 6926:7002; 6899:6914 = 0.09 mag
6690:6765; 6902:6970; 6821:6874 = 0.05 mag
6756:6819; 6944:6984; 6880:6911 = 0.06 mag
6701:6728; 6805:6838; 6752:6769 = 0.01 mag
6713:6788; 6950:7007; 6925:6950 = 0.00 mag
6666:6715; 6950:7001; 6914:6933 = 0.09 mag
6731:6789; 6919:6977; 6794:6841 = 0.03 mag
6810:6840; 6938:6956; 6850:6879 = 0.06 mag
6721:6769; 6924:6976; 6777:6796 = 0.03 mag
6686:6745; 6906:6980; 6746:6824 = 0.03 mag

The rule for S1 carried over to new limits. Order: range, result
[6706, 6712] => 5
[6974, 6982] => 4.87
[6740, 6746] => 4.94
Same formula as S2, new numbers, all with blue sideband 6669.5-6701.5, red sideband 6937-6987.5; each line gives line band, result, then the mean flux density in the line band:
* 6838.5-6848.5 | 0.5 Angstrom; 4.73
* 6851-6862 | 1.0 Angstrom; 4.53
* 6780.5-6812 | 1.6 Angstrom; 4.73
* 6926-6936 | 0.3 Angstrom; 4.84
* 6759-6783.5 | 0.7 Angstrom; 4.85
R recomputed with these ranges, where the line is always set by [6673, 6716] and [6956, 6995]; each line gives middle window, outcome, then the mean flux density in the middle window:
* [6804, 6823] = 0.9 Angstrom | 4.73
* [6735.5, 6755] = 0.3 Angstrom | 4.89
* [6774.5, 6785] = 0.3 Angstrom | 4.83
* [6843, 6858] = 1.0 Angstrom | 4.63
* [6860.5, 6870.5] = 0.9 Angstrom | 4.54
